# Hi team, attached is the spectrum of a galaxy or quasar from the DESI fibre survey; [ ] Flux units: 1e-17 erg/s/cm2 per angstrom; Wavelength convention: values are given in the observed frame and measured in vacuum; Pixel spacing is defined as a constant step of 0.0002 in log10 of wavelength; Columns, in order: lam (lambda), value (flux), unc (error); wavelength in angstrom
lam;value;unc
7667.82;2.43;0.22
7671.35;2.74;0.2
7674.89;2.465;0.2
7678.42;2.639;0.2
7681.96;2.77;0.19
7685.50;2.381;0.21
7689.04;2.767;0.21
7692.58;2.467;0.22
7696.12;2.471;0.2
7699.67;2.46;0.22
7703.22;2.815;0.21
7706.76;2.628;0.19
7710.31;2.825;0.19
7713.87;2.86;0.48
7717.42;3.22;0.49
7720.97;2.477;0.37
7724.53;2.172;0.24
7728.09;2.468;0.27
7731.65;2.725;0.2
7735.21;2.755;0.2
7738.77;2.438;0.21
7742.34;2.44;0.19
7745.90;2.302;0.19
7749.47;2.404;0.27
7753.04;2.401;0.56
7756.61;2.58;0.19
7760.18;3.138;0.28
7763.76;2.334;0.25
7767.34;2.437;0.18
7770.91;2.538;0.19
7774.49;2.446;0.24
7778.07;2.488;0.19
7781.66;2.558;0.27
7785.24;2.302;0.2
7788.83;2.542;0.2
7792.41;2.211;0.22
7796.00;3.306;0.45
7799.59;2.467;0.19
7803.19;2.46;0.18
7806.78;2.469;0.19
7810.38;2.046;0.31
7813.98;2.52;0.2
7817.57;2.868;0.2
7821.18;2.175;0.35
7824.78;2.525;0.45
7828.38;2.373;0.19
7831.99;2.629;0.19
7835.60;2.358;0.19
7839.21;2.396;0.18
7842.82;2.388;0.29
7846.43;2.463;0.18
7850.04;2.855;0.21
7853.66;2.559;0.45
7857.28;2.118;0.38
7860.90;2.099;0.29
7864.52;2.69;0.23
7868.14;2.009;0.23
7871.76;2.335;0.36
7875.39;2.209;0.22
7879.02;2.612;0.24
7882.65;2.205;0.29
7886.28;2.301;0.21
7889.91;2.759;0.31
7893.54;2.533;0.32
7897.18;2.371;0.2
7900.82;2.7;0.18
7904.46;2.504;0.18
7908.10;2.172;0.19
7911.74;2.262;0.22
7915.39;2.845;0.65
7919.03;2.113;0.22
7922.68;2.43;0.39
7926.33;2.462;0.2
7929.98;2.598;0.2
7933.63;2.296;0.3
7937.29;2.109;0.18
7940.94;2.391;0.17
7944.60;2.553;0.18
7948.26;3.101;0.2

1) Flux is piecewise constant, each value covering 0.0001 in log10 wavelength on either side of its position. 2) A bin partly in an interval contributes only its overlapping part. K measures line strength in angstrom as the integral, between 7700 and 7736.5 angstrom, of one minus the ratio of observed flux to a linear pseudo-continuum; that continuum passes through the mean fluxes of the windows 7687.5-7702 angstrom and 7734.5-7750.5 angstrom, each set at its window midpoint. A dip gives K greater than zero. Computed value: -2.7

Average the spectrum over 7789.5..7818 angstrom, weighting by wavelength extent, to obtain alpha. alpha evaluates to 2.53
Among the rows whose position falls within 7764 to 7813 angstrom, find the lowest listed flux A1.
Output 2.046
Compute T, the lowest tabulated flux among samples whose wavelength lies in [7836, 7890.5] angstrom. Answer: 2.009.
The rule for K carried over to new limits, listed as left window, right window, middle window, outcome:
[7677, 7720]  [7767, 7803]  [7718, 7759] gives 1.79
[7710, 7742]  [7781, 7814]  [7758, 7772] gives -0.32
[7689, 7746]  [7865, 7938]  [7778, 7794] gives 0.74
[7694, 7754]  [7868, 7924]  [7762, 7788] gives 0.86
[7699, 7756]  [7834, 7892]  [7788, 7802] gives -0.77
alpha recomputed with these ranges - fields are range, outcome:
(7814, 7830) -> 2.49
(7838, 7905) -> 2.43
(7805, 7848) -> 2.43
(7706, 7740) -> 2.66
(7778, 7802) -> 2.56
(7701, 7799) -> 2.58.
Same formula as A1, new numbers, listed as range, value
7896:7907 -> 2.371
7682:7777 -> 2.172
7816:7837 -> 2.175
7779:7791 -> 2.302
